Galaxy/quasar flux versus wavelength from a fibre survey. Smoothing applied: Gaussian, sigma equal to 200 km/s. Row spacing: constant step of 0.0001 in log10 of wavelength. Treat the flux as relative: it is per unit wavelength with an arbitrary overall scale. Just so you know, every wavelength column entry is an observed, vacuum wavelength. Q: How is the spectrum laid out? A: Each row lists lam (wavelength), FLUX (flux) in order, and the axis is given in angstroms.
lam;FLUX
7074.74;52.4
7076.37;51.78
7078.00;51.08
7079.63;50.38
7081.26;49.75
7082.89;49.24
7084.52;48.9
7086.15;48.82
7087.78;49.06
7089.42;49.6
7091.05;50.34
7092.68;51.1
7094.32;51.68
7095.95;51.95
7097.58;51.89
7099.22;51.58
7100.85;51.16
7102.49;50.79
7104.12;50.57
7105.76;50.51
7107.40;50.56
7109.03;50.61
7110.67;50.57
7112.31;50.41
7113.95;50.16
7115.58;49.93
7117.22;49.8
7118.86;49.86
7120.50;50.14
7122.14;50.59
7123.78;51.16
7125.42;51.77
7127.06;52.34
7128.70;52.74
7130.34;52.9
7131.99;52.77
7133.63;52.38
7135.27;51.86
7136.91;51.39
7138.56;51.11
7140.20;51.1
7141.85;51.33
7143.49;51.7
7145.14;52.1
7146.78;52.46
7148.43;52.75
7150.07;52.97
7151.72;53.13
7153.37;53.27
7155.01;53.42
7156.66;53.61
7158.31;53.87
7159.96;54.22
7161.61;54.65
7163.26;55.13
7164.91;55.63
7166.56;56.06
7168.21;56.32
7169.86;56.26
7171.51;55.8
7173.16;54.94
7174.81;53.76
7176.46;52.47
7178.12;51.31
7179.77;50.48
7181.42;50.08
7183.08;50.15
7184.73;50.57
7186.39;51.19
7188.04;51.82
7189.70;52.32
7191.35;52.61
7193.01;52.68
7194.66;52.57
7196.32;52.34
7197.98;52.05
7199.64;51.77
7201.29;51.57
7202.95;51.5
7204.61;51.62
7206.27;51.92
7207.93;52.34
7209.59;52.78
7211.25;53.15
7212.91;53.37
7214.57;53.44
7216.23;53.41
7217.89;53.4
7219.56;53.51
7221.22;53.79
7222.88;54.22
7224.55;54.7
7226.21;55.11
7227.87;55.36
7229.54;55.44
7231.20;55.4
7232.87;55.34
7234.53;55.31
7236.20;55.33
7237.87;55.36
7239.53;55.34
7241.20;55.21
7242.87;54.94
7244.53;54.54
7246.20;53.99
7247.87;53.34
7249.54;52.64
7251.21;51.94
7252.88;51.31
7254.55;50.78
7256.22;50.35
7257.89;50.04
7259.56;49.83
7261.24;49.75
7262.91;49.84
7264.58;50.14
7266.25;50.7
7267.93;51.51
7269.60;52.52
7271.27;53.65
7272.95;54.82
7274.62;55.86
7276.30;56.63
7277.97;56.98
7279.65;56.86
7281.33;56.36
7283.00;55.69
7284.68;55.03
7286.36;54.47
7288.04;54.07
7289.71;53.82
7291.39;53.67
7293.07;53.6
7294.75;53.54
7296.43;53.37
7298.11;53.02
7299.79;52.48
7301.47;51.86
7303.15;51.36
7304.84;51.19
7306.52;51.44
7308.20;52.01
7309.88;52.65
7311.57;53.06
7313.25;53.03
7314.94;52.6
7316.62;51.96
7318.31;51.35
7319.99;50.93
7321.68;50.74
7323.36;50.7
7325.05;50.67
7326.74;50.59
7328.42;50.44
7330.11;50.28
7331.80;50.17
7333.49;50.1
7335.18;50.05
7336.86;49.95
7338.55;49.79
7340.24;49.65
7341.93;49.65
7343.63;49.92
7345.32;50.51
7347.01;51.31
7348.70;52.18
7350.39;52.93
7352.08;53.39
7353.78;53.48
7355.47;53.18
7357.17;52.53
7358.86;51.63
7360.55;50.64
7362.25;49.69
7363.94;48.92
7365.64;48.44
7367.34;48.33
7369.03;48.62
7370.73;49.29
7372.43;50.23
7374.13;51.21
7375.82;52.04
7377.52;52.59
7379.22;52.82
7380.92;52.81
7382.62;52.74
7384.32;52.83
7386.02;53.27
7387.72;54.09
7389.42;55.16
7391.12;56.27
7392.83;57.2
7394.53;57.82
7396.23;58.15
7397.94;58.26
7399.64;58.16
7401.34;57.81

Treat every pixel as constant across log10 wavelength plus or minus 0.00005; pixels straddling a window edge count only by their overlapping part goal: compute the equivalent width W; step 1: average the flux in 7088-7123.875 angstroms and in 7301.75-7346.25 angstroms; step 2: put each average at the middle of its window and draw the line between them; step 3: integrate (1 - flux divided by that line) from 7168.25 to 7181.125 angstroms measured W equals -0.7 angstroms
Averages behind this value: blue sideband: 50.6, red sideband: 51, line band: 53.6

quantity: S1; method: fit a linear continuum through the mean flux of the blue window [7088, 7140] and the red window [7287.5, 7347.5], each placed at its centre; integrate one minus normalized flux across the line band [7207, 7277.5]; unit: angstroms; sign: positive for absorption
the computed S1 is -2.7 angstroms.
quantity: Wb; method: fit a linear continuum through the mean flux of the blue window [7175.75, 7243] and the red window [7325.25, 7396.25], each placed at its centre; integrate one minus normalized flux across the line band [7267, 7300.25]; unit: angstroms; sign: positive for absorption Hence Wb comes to -1.3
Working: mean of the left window 53.1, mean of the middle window 54.4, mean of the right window 51.7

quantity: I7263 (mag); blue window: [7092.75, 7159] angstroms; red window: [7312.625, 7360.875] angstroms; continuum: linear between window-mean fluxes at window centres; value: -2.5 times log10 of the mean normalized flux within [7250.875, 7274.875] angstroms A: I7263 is 0.00 mag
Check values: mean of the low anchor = 51.6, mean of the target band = 51.4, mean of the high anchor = 51.2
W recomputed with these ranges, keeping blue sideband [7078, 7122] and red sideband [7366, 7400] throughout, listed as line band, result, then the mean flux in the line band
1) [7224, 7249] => -1.5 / 55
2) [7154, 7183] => -1.6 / 53.9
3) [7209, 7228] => -0.8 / 53.8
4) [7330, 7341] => 0.6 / 50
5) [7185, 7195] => -0.1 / 52.1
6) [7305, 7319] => 0.1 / 52.2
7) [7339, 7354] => 0.5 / 51.3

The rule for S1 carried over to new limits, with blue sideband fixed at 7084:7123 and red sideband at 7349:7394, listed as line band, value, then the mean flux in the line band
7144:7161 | -0.8 angstroms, 53.2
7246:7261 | 0.0 angstroms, 51.4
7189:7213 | -0.6 angstroms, 52.3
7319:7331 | 0.3 angstroms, 50.6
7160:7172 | -1.1 angstroms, 55.6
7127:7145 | -0.5 angstroms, 51.9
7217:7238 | -1.4 angstroms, 54.7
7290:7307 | -0.3 angstroms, 52.6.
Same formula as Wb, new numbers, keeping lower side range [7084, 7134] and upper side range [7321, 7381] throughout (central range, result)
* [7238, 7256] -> -0.9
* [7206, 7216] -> -0.4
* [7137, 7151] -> -0.3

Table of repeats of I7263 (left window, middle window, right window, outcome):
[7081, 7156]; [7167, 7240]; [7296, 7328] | -0.04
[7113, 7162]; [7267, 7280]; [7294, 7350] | -0.07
